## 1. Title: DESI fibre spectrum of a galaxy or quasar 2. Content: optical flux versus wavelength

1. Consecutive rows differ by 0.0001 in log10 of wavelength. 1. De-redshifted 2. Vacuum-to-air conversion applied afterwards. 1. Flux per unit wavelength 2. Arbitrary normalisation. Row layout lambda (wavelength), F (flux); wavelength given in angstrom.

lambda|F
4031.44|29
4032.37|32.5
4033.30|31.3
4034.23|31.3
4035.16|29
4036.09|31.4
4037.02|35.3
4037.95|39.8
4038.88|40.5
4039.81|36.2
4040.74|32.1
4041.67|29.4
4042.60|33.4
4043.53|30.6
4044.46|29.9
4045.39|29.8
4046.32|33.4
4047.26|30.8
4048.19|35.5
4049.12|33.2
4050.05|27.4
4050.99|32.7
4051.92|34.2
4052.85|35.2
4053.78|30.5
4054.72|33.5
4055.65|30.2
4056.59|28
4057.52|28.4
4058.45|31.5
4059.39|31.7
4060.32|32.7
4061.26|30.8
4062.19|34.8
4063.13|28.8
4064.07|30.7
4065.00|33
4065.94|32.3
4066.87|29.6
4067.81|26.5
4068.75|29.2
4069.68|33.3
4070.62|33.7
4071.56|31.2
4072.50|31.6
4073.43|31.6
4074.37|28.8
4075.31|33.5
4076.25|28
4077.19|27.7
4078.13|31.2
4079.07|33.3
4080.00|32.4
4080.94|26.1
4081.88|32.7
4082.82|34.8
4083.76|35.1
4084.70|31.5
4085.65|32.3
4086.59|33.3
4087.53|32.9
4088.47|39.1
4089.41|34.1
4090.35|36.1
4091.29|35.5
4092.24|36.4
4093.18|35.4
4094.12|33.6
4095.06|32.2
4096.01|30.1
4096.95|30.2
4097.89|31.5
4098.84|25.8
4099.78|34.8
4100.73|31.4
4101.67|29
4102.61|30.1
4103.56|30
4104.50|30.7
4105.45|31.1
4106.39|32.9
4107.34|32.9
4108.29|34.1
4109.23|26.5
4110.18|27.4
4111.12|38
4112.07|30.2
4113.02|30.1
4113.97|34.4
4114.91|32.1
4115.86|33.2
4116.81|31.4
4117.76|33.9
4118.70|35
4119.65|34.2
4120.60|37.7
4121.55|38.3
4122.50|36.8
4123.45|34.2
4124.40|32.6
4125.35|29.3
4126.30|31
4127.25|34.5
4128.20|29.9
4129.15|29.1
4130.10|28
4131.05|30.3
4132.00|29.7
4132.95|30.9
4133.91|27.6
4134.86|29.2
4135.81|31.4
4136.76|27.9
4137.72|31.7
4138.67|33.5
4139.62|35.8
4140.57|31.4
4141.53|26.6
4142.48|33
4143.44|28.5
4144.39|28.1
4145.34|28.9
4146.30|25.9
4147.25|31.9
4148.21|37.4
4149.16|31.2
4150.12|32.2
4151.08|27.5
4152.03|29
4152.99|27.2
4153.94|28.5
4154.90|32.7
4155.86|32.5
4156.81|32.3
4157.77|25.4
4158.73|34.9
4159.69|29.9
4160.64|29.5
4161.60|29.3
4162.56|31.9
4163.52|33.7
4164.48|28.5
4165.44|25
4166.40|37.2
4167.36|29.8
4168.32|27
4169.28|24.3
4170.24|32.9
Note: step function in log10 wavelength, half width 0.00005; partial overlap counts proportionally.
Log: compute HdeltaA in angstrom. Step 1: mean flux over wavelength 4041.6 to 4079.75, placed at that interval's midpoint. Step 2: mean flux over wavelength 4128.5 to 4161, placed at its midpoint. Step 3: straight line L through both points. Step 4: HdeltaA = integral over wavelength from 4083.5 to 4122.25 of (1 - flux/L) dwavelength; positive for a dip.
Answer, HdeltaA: -2.5 angstrom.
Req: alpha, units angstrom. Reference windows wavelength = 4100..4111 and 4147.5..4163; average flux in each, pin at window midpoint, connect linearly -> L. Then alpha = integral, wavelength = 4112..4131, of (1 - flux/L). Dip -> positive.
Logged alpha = -1.2 angstrom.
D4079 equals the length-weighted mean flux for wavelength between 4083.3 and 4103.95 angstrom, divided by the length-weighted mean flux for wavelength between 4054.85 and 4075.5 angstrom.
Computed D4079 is 1.06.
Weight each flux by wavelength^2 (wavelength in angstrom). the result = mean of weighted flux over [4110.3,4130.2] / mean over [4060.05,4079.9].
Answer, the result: 1.09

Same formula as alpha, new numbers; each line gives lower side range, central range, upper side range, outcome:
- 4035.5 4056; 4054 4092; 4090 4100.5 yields 1.2 angstrom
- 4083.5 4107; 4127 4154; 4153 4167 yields 0.9 angstrom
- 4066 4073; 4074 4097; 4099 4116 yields -1.2 angstrom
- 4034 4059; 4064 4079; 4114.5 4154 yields 0.6 angstrom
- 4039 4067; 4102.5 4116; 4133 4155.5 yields -0.3 angstrom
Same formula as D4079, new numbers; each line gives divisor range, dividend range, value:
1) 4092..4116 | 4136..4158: 0.96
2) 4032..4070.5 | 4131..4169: 0.95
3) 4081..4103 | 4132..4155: 0.92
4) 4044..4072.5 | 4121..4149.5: 0.99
